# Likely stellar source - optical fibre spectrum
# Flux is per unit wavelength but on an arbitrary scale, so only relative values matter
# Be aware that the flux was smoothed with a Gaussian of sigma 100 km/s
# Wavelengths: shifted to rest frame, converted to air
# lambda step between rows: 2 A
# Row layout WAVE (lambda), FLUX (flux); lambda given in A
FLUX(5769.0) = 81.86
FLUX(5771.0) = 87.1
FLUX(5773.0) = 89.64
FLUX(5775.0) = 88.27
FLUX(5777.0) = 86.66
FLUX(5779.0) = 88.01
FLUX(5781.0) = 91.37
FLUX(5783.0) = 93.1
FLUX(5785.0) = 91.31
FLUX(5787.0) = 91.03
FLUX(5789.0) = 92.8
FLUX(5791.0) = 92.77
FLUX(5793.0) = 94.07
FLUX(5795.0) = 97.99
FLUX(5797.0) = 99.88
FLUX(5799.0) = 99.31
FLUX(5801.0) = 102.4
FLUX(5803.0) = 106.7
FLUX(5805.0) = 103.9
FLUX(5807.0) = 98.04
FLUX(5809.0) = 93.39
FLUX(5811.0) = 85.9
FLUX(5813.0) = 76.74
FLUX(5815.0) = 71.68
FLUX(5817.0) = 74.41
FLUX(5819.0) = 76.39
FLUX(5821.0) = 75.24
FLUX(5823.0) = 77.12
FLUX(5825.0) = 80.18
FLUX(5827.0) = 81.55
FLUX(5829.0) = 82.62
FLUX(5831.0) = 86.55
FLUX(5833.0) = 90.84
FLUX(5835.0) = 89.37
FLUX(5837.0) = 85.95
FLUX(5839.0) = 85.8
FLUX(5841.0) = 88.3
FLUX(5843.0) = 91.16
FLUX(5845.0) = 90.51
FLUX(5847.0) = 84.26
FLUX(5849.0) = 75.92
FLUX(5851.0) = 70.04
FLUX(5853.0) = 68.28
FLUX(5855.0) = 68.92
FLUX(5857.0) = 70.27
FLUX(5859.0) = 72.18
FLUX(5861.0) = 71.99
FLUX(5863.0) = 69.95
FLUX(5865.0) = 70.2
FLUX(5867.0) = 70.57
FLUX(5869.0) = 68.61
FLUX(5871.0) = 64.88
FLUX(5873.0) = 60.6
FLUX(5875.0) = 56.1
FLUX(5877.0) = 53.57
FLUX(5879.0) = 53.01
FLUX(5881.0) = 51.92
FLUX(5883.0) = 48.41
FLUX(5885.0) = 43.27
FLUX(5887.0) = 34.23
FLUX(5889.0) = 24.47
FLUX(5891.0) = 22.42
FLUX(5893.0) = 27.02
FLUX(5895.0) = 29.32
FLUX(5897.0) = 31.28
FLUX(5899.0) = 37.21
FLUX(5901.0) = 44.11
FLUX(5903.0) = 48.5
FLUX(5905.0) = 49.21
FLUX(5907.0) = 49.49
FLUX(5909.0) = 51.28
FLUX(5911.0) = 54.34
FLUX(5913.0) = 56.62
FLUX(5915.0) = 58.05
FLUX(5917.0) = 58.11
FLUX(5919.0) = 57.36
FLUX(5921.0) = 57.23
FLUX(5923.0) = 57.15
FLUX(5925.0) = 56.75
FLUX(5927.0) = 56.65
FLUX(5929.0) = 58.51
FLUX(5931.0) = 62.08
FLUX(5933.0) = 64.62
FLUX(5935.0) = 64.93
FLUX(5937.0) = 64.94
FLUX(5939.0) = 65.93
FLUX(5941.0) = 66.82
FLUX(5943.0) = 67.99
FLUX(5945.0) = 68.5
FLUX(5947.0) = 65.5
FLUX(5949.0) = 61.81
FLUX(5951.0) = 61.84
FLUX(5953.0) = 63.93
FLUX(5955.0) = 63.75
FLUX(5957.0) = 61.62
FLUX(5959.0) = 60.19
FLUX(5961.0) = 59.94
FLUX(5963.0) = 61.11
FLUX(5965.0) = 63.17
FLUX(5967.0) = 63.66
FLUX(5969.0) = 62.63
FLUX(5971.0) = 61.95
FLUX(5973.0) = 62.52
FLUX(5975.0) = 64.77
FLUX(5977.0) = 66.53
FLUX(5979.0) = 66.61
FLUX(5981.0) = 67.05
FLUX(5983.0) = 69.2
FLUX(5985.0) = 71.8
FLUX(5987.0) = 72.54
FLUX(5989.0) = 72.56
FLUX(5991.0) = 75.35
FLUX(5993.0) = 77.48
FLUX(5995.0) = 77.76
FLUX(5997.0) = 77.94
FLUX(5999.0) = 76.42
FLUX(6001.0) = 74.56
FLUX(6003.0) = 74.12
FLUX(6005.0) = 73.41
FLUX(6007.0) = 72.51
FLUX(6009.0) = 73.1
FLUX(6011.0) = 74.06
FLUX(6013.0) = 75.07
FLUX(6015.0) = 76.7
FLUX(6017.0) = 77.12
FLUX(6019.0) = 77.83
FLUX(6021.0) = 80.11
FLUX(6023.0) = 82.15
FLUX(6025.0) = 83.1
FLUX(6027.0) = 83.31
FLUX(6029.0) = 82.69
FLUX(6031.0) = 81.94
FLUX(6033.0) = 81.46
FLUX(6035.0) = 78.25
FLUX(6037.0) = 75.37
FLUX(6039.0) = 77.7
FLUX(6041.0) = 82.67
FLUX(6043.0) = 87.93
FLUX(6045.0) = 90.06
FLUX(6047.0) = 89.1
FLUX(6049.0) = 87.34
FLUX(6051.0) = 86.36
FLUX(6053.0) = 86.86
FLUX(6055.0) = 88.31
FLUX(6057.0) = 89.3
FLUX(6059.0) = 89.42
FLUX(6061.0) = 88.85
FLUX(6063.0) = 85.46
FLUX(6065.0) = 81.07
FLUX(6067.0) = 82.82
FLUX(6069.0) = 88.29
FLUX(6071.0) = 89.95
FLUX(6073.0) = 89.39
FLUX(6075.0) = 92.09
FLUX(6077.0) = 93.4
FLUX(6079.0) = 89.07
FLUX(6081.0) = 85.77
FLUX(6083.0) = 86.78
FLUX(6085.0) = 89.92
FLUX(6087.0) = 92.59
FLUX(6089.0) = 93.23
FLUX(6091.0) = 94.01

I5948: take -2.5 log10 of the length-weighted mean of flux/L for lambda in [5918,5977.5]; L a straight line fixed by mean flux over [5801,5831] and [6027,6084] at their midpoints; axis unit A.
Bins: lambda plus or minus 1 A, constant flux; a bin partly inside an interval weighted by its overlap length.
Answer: 0.34 mag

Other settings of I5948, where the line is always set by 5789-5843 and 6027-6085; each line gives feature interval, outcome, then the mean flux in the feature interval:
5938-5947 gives 0.28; 67.1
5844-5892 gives 0.40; 61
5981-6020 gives 0.16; 74.5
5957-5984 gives 0.34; 63.7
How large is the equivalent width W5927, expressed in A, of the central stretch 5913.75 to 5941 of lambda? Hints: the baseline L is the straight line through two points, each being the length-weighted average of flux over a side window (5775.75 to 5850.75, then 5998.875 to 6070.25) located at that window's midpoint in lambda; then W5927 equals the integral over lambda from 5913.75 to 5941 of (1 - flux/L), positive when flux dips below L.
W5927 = 7.9 A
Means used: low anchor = 88.3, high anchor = 81.6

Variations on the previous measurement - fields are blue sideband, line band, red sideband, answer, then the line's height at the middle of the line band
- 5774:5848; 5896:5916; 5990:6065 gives 8.7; 85.3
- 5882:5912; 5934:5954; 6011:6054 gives -4.1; 54.3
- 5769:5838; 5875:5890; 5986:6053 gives 7.1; 85.3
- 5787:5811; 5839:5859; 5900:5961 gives 1.1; 82.9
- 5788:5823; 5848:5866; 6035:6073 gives 3.7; 89.4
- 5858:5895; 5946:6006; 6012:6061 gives 3.4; 71.6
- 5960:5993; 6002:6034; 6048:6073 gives -0.5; 76.8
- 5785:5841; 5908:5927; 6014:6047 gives 6.4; 85.2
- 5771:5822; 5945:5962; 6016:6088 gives 4.8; 87.3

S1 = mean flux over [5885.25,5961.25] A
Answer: 53.6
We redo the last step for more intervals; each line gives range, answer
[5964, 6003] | 69.8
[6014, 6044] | 80.6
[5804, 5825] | 83.1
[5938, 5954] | 65.3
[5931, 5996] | 66.2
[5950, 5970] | 62.2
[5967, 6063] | 77.5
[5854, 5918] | 52.2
